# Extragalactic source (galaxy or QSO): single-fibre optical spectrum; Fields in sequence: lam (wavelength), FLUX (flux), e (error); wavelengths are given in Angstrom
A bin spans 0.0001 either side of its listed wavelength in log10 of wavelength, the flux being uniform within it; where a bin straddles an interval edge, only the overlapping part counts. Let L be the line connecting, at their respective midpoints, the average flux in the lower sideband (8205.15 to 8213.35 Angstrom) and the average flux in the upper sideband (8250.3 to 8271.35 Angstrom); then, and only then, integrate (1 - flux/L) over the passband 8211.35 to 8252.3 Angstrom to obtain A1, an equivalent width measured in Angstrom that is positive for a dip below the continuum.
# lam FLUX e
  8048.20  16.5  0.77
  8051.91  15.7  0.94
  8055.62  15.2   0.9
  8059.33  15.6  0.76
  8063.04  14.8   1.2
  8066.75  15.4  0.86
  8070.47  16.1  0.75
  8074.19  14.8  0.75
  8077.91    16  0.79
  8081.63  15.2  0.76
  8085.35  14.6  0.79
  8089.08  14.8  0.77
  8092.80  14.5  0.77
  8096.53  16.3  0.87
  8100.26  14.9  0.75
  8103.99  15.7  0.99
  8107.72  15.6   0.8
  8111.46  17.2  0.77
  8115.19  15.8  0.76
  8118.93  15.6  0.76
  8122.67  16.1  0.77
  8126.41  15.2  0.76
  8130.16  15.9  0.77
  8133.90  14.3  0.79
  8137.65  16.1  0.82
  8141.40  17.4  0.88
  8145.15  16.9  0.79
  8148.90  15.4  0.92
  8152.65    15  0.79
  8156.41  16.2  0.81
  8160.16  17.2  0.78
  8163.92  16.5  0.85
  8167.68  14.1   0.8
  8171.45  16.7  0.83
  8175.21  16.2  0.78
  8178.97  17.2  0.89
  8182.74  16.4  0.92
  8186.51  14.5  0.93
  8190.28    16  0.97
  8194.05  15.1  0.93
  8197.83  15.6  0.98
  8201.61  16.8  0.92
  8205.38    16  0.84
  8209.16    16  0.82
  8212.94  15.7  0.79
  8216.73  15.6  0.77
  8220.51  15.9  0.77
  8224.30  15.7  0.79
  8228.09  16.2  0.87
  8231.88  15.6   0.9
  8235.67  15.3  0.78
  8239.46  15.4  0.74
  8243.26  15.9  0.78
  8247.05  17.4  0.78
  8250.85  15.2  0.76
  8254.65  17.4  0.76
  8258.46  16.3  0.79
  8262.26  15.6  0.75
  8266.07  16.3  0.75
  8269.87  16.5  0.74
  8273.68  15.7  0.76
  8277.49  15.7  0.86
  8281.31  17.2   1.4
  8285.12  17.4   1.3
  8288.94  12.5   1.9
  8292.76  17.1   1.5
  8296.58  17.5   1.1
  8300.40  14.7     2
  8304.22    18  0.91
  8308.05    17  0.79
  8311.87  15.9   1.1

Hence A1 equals 0.7 Angstrom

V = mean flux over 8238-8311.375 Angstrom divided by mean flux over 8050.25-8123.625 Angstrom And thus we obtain 1.0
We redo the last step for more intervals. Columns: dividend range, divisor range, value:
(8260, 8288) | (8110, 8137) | 1.03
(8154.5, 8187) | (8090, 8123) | 1.03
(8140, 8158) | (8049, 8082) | 1.04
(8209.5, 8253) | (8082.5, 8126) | 1.02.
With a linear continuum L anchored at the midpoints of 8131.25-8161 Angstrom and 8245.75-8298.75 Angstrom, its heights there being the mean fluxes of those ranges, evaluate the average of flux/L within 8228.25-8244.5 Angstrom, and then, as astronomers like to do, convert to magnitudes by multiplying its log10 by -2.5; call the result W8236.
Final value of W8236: 0.04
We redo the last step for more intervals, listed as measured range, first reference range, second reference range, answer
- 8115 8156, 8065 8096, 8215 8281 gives -0.022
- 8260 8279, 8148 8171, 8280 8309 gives 0.020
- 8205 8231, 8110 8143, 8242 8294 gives 0.015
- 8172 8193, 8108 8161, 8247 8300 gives -0.001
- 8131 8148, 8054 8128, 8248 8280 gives -0.031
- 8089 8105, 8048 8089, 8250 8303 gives 0.015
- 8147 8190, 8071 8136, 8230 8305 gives -0.016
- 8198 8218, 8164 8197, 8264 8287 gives 0.000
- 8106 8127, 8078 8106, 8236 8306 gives -0.043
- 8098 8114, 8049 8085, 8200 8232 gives -0.021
